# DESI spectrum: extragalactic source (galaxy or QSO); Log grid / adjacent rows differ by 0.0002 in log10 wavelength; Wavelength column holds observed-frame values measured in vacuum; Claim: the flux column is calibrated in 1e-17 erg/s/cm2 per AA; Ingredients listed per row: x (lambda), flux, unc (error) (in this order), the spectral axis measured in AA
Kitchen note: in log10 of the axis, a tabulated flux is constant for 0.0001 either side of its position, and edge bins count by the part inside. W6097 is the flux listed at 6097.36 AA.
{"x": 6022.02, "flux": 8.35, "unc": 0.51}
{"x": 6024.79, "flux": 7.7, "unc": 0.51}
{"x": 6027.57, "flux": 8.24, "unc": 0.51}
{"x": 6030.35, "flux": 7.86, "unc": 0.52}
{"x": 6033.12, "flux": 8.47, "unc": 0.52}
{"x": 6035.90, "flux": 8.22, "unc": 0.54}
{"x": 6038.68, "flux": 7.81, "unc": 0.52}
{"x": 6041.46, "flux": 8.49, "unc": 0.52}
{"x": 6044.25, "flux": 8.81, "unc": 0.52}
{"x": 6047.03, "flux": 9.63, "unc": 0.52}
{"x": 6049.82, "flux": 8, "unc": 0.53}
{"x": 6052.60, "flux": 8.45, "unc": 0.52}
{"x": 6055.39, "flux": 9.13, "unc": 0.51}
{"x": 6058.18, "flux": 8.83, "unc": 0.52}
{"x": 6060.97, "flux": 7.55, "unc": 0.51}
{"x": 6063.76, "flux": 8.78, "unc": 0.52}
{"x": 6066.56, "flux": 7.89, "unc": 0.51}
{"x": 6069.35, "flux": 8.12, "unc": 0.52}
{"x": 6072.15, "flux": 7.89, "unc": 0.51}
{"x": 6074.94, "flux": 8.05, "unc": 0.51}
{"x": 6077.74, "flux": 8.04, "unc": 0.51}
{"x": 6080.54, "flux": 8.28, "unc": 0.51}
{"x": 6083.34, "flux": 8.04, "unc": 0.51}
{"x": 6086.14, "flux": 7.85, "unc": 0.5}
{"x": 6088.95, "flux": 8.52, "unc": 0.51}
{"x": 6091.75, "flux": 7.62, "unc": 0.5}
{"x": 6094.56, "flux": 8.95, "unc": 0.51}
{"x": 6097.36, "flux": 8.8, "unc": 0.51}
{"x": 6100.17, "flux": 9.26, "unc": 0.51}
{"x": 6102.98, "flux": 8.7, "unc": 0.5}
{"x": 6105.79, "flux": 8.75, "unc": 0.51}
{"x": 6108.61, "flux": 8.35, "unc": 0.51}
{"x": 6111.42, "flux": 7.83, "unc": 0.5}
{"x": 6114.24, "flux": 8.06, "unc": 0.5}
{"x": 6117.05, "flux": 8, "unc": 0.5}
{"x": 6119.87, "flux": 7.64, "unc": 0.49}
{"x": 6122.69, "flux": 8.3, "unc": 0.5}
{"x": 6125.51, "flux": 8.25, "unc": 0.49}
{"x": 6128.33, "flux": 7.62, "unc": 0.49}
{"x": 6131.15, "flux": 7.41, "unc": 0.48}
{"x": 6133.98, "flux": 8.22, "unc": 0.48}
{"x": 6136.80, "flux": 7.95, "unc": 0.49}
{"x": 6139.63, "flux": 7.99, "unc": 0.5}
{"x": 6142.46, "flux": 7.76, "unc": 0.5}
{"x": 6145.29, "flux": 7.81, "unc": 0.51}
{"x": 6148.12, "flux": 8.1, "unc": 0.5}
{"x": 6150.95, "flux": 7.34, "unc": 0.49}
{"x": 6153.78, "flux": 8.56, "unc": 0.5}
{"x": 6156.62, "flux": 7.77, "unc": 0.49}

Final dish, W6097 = 8.8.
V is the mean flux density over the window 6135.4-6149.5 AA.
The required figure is 7.92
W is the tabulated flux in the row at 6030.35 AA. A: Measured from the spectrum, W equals 7.86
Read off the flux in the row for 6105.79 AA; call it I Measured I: 8.75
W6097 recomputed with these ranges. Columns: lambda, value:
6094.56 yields 8.95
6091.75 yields 7.62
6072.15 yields 7.89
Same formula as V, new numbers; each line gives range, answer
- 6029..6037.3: 8.19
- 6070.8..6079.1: 8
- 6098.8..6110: 8.76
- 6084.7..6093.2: 8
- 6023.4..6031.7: 7.93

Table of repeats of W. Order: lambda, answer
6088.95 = 8.52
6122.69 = 8.3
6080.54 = 8.28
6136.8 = 7.95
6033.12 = 8.47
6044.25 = 8.81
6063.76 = 8.78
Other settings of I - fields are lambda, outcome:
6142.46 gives 7.76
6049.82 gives 8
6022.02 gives 8.35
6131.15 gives 7.41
